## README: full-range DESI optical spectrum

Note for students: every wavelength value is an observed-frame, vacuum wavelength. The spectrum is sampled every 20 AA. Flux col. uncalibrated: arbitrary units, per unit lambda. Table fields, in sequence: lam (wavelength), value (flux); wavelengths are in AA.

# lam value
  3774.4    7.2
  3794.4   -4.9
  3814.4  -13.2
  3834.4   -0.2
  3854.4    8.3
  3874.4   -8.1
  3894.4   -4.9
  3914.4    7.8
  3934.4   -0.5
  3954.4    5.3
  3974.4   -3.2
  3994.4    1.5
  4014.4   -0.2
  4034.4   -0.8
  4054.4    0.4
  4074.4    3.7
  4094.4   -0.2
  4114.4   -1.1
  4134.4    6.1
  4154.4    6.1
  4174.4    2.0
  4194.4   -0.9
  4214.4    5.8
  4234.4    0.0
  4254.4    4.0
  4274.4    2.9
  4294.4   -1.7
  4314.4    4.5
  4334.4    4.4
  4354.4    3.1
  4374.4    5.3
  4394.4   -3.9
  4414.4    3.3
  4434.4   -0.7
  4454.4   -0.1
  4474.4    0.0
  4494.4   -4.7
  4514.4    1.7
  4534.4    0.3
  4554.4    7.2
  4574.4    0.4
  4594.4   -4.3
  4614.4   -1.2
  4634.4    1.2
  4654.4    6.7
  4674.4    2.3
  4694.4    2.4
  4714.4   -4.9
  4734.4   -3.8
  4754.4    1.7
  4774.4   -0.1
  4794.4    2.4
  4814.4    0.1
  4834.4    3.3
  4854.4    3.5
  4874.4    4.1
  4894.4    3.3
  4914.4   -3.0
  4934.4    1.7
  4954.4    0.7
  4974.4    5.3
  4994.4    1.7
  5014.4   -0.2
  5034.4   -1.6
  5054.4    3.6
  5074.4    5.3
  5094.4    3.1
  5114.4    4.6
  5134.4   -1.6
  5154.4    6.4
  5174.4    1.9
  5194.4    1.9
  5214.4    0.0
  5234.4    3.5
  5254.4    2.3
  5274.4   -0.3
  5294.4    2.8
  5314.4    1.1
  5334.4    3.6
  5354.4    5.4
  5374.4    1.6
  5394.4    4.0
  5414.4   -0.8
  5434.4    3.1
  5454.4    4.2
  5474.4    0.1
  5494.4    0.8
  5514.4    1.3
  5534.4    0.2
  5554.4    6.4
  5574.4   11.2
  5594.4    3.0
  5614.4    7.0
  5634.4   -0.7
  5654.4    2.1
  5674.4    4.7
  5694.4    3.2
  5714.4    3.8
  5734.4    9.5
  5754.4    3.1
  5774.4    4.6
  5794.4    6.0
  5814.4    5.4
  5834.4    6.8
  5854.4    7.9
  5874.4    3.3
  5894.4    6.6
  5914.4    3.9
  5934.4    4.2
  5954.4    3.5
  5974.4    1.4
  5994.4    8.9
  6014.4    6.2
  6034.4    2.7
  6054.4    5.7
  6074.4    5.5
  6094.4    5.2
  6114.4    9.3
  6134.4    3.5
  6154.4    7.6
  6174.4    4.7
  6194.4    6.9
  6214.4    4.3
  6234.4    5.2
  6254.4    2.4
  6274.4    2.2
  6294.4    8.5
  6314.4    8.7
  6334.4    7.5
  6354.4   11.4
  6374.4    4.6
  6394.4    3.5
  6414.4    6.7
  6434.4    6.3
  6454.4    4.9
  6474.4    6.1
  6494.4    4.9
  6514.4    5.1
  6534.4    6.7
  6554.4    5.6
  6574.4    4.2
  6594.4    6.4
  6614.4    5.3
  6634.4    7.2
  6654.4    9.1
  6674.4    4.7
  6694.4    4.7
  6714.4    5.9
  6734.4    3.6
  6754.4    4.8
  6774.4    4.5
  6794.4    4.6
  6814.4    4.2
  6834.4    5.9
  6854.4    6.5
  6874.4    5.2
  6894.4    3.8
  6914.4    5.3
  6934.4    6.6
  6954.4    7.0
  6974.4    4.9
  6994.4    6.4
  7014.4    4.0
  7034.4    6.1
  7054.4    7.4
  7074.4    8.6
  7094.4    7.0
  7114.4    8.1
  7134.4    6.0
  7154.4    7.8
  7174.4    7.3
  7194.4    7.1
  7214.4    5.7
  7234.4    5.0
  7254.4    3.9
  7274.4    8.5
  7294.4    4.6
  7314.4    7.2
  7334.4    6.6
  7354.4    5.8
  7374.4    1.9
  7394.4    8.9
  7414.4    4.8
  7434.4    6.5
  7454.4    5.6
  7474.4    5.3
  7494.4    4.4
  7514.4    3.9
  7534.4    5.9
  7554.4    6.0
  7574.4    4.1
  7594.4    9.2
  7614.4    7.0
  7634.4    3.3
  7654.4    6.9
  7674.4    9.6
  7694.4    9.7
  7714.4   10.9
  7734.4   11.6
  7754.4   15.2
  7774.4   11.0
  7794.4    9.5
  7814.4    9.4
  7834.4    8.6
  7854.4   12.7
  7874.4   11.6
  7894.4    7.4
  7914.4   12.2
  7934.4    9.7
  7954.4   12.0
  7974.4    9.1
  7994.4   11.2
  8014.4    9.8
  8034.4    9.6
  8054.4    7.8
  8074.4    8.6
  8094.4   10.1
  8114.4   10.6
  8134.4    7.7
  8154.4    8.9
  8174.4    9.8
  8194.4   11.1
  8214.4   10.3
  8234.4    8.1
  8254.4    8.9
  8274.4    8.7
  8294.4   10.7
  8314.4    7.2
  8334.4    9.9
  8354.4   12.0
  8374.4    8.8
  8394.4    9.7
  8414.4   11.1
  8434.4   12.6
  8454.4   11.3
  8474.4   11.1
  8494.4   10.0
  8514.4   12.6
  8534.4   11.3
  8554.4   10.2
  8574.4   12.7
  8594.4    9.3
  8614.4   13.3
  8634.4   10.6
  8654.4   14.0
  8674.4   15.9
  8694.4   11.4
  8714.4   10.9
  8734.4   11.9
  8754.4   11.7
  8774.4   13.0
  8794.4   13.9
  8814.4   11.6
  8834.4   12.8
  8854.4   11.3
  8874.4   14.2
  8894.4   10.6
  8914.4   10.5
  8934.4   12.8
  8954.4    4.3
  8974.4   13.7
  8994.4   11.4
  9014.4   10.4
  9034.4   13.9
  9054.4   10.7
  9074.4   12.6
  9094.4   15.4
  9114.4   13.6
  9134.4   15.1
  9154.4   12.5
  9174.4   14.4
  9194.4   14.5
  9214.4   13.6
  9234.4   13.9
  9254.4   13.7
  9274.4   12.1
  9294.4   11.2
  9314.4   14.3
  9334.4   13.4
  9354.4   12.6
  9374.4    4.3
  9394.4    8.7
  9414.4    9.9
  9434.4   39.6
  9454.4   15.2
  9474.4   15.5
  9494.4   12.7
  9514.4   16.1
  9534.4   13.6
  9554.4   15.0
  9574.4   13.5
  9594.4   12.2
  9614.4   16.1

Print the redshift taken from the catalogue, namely 0.93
